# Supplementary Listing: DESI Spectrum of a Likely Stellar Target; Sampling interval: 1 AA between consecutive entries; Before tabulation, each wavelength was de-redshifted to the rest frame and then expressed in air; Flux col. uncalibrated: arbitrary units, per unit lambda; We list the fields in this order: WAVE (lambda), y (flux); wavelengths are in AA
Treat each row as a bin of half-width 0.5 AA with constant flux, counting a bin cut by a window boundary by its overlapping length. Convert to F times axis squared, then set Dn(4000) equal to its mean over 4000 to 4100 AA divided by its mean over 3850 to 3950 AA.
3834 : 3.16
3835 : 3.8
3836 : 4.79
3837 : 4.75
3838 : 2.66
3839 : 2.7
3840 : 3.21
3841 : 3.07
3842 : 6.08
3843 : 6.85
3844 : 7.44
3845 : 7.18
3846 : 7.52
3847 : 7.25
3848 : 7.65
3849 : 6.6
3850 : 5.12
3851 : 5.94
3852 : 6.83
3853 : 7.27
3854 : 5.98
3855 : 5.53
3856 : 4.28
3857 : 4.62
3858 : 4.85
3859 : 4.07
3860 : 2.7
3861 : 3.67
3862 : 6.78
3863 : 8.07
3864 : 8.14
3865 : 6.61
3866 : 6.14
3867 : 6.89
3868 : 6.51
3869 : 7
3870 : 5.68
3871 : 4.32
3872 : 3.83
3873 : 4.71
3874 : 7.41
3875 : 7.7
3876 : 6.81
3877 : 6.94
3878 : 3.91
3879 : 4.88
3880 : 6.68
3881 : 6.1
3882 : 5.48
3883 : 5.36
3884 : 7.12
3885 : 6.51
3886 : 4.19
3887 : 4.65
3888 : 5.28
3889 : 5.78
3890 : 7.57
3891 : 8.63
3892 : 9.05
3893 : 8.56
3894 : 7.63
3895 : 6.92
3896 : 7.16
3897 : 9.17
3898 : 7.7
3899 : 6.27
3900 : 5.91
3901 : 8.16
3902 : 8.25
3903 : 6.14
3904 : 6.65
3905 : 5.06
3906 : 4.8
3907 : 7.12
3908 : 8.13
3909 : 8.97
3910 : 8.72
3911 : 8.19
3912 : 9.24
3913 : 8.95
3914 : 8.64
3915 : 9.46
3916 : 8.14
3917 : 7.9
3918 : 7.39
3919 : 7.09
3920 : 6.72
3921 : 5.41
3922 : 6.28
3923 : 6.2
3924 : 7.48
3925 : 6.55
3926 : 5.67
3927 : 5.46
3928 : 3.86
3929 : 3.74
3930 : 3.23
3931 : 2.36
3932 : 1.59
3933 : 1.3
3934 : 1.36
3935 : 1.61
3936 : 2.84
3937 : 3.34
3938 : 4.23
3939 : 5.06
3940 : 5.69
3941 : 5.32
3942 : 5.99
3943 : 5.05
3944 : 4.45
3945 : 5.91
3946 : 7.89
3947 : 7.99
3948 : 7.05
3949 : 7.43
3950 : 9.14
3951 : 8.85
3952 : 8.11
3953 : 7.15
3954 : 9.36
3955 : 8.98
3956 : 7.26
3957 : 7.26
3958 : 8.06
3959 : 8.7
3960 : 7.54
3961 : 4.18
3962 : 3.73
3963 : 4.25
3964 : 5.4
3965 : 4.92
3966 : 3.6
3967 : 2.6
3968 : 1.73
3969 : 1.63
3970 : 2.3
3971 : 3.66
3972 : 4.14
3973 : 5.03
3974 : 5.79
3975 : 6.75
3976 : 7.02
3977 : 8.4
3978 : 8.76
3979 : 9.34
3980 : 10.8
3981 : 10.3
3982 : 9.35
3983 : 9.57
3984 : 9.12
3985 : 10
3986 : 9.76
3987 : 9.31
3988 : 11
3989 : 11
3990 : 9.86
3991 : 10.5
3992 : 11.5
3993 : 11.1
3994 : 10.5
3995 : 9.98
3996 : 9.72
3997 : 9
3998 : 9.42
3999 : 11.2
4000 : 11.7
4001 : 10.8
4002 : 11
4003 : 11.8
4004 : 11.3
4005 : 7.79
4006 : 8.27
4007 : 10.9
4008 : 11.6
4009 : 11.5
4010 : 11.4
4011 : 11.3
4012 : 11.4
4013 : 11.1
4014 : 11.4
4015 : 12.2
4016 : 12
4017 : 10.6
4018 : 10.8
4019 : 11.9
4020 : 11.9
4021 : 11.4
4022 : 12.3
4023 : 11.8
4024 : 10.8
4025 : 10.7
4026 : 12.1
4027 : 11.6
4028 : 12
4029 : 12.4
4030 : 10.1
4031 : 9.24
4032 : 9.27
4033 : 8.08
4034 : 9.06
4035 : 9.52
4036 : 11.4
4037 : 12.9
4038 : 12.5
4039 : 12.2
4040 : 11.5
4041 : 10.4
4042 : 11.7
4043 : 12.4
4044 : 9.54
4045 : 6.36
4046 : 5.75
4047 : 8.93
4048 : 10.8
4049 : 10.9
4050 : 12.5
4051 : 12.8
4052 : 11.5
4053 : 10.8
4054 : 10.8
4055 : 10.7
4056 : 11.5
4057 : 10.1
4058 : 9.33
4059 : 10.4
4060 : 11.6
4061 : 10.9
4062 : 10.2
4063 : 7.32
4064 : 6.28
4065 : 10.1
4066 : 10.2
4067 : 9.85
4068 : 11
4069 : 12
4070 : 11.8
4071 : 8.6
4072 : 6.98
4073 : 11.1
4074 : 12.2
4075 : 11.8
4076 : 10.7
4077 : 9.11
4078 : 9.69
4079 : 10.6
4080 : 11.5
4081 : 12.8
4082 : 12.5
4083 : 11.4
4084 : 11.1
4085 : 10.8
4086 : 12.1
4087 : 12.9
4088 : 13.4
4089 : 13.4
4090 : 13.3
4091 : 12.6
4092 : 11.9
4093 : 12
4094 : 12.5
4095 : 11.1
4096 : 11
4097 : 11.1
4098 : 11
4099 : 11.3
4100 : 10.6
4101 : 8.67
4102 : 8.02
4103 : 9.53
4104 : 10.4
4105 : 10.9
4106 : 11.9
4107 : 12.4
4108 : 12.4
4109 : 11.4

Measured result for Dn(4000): 1.93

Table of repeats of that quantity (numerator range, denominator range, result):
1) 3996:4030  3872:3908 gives 1.80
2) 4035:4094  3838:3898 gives 1.97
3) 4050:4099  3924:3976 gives 2.24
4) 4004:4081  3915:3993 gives 1.72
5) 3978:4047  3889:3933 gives 1.64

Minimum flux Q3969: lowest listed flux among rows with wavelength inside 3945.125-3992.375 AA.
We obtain 1.63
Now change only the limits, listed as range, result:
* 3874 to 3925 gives 3.91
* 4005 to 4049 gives 5.75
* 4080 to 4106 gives 8.02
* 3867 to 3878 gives 3.83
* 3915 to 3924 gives 5.41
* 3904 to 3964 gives 1.3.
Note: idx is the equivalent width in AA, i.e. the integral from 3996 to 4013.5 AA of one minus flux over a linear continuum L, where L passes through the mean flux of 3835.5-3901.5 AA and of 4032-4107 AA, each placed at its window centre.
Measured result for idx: -2.6 AA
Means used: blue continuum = 6.07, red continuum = 10.8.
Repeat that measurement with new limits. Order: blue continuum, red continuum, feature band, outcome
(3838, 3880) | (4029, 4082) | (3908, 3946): 8.3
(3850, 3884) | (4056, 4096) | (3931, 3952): 7.1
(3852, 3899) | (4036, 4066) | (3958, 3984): 7.5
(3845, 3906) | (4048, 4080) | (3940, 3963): 2.9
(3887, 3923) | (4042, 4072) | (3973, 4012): -4.0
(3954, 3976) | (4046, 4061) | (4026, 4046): -1.9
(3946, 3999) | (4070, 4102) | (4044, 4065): 0.6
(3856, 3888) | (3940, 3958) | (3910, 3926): -2.3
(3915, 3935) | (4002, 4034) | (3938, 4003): 3.5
